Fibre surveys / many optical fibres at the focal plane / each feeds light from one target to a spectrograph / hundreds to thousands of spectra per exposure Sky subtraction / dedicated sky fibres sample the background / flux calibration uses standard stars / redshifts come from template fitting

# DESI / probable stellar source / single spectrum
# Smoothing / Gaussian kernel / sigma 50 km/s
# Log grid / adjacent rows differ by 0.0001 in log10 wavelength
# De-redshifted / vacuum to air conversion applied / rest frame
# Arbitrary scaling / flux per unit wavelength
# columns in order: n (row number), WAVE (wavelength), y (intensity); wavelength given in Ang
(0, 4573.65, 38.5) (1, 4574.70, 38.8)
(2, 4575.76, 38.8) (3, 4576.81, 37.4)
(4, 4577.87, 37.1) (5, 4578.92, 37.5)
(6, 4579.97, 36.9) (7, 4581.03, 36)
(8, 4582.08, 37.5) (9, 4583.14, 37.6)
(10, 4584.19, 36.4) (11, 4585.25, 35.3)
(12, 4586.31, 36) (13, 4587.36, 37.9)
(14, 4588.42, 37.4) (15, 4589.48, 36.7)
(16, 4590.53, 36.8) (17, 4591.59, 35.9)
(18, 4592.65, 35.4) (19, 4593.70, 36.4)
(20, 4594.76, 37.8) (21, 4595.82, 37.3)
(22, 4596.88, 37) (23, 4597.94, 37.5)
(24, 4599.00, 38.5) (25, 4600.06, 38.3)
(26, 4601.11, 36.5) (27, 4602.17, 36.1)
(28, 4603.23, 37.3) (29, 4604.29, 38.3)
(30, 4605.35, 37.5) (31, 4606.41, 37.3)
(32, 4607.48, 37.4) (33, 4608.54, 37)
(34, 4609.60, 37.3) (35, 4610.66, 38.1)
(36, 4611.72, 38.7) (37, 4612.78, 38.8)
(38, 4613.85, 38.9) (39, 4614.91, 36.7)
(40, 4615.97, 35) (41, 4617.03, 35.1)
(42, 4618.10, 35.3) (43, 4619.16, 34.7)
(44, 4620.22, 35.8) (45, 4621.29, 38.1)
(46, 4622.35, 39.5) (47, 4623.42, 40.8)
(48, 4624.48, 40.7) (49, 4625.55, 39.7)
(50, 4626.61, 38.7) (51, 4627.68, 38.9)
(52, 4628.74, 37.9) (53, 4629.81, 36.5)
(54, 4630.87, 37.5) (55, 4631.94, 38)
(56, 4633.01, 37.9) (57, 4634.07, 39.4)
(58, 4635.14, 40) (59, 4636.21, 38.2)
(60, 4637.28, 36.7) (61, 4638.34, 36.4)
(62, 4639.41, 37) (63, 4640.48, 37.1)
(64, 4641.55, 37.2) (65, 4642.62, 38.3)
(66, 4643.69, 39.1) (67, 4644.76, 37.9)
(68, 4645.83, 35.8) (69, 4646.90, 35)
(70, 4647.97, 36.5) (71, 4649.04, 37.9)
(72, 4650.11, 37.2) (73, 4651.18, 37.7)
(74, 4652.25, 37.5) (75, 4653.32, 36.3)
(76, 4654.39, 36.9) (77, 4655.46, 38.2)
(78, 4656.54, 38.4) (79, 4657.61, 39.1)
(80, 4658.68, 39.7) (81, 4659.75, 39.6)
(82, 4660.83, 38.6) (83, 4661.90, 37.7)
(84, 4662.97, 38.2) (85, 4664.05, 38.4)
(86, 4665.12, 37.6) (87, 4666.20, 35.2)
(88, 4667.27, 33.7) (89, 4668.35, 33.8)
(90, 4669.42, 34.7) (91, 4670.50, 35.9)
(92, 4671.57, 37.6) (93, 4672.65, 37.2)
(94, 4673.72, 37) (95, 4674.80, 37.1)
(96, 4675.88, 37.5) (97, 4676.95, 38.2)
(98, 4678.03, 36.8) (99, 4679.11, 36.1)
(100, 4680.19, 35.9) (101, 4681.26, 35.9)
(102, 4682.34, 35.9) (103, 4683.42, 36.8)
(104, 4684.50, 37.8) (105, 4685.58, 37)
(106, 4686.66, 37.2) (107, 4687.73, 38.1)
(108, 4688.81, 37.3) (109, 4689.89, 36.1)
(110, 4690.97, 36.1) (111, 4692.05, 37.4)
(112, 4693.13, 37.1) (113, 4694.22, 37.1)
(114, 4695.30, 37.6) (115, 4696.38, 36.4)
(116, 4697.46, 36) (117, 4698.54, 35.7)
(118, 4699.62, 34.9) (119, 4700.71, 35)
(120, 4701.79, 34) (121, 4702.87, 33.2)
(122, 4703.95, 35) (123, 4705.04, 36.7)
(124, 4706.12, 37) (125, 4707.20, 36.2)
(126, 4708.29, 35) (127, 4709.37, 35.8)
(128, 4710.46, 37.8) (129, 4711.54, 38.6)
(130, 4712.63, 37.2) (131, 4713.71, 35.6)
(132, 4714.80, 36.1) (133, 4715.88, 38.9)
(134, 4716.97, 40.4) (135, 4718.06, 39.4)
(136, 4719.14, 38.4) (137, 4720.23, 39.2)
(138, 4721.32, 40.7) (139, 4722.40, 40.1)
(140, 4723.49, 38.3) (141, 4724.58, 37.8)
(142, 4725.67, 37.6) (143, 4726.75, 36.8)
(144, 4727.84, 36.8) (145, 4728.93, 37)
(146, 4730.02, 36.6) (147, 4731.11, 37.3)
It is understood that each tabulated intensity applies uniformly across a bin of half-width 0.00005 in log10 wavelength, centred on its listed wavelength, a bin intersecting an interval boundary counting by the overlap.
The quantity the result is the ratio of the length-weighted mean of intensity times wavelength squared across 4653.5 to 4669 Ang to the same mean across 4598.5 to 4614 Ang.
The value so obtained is 1.0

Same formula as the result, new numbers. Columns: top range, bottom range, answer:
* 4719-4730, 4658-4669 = 1.05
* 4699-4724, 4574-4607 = 1.05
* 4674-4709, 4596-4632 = 1.00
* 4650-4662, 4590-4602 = 1.06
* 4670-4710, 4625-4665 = 0.98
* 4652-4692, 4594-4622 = 1.02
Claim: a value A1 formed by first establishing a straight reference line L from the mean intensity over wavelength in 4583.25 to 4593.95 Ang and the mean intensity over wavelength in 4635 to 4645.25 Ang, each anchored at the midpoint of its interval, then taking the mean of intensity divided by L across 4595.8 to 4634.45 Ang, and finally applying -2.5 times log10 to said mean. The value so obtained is -0.017 mag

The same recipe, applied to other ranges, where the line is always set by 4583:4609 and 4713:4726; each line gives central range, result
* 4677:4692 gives 0.04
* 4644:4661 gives 0.00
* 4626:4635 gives -0.02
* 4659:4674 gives 0.03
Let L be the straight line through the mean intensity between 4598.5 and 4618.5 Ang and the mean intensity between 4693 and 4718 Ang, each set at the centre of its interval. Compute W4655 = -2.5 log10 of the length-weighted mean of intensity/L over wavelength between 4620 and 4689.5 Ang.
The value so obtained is -0.02 mag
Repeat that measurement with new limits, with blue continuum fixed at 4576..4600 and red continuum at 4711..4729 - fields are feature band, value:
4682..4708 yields 0.05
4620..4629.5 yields -0.05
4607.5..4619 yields 0.00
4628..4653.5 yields 0.00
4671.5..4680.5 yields 0.02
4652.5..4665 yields -0.02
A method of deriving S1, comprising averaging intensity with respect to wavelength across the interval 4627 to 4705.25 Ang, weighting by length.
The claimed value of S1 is 37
